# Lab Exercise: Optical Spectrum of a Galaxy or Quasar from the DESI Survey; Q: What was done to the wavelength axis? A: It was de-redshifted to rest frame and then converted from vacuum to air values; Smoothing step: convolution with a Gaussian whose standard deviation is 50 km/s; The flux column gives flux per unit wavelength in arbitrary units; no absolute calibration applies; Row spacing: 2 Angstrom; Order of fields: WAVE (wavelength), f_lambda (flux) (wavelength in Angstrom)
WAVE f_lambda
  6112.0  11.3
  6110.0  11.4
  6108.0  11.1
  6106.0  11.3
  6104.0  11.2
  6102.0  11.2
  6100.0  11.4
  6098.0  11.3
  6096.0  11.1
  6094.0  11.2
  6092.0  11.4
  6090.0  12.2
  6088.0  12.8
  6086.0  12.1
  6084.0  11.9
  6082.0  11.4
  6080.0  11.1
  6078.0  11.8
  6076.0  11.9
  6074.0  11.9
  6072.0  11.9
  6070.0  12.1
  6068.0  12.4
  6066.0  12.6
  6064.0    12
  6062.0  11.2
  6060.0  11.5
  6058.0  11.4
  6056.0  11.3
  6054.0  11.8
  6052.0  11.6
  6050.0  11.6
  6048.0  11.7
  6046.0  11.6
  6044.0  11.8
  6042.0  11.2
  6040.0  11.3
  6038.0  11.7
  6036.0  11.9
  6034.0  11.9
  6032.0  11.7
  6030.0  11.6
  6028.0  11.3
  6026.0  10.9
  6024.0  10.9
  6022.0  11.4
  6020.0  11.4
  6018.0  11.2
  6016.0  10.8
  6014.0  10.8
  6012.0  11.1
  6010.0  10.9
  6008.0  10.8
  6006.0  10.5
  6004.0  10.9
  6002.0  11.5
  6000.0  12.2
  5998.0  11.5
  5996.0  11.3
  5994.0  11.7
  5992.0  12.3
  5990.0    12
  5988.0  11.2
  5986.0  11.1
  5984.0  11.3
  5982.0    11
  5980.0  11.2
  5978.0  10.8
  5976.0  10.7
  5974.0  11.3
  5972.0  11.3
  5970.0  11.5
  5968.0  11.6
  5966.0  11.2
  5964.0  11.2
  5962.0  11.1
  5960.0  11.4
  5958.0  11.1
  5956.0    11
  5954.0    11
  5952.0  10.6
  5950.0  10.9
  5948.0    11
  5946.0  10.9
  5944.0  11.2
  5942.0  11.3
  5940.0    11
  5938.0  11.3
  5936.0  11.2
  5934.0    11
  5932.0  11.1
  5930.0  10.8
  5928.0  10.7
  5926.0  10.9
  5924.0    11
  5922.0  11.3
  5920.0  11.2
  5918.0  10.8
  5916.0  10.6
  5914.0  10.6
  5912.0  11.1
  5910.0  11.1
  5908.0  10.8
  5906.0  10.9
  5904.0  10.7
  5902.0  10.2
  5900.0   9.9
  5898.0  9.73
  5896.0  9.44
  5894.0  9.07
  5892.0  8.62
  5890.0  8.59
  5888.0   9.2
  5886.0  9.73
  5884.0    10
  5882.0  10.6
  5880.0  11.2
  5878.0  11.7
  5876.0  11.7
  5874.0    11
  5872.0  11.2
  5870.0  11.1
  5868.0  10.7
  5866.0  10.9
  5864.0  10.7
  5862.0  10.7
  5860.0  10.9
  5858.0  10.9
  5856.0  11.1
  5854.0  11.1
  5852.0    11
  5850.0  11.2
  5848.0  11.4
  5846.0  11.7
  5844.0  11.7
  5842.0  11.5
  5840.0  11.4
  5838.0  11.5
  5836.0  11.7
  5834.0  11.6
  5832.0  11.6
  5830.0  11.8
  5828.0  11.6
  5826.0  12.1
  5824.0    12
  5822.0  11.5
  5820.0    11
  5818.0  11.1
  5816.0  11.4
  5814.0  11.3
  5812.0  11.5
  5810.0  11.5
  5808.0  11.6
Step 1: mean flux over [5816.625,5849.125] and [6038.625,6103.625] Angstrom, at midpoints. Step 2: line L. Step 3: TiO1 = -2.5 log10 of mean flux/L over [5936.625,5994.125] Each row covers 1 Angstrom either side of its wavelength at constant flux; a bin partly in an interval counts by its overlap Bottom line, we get 0.040 mag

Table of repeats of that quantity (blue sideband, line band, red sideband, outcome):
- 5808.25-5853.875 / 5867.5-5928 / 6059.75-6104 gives 0.11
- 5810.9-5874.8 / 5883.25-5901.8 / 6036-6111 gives 0.21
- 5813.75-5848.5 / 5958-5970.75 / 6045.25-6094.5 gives 0.04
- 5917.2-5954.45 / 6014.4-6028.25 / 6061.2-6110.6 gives 0.03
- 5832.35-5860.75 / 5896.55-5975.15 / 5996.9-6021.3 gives 0.03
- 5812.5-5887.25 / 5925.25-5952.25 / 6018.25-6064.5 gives 0.03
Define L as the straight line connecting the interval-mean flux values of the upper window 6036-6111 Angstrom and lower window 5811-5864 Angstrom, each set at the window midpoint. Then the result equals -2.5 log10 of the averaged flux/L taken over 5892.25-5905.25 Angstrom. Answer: 0.17 mag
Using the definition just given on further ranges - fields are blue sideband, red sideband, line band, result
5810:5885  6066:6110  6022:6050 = 0.008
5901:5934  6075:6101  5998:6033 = 0.014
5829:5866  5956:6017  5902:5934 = 0.037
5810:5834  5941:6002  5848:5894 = 0.083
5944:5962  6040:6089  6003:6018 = 0.053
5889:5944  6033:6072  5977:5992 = -0.015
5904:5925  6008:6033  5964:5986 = -0.013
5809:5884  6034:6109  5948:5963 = 0.044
